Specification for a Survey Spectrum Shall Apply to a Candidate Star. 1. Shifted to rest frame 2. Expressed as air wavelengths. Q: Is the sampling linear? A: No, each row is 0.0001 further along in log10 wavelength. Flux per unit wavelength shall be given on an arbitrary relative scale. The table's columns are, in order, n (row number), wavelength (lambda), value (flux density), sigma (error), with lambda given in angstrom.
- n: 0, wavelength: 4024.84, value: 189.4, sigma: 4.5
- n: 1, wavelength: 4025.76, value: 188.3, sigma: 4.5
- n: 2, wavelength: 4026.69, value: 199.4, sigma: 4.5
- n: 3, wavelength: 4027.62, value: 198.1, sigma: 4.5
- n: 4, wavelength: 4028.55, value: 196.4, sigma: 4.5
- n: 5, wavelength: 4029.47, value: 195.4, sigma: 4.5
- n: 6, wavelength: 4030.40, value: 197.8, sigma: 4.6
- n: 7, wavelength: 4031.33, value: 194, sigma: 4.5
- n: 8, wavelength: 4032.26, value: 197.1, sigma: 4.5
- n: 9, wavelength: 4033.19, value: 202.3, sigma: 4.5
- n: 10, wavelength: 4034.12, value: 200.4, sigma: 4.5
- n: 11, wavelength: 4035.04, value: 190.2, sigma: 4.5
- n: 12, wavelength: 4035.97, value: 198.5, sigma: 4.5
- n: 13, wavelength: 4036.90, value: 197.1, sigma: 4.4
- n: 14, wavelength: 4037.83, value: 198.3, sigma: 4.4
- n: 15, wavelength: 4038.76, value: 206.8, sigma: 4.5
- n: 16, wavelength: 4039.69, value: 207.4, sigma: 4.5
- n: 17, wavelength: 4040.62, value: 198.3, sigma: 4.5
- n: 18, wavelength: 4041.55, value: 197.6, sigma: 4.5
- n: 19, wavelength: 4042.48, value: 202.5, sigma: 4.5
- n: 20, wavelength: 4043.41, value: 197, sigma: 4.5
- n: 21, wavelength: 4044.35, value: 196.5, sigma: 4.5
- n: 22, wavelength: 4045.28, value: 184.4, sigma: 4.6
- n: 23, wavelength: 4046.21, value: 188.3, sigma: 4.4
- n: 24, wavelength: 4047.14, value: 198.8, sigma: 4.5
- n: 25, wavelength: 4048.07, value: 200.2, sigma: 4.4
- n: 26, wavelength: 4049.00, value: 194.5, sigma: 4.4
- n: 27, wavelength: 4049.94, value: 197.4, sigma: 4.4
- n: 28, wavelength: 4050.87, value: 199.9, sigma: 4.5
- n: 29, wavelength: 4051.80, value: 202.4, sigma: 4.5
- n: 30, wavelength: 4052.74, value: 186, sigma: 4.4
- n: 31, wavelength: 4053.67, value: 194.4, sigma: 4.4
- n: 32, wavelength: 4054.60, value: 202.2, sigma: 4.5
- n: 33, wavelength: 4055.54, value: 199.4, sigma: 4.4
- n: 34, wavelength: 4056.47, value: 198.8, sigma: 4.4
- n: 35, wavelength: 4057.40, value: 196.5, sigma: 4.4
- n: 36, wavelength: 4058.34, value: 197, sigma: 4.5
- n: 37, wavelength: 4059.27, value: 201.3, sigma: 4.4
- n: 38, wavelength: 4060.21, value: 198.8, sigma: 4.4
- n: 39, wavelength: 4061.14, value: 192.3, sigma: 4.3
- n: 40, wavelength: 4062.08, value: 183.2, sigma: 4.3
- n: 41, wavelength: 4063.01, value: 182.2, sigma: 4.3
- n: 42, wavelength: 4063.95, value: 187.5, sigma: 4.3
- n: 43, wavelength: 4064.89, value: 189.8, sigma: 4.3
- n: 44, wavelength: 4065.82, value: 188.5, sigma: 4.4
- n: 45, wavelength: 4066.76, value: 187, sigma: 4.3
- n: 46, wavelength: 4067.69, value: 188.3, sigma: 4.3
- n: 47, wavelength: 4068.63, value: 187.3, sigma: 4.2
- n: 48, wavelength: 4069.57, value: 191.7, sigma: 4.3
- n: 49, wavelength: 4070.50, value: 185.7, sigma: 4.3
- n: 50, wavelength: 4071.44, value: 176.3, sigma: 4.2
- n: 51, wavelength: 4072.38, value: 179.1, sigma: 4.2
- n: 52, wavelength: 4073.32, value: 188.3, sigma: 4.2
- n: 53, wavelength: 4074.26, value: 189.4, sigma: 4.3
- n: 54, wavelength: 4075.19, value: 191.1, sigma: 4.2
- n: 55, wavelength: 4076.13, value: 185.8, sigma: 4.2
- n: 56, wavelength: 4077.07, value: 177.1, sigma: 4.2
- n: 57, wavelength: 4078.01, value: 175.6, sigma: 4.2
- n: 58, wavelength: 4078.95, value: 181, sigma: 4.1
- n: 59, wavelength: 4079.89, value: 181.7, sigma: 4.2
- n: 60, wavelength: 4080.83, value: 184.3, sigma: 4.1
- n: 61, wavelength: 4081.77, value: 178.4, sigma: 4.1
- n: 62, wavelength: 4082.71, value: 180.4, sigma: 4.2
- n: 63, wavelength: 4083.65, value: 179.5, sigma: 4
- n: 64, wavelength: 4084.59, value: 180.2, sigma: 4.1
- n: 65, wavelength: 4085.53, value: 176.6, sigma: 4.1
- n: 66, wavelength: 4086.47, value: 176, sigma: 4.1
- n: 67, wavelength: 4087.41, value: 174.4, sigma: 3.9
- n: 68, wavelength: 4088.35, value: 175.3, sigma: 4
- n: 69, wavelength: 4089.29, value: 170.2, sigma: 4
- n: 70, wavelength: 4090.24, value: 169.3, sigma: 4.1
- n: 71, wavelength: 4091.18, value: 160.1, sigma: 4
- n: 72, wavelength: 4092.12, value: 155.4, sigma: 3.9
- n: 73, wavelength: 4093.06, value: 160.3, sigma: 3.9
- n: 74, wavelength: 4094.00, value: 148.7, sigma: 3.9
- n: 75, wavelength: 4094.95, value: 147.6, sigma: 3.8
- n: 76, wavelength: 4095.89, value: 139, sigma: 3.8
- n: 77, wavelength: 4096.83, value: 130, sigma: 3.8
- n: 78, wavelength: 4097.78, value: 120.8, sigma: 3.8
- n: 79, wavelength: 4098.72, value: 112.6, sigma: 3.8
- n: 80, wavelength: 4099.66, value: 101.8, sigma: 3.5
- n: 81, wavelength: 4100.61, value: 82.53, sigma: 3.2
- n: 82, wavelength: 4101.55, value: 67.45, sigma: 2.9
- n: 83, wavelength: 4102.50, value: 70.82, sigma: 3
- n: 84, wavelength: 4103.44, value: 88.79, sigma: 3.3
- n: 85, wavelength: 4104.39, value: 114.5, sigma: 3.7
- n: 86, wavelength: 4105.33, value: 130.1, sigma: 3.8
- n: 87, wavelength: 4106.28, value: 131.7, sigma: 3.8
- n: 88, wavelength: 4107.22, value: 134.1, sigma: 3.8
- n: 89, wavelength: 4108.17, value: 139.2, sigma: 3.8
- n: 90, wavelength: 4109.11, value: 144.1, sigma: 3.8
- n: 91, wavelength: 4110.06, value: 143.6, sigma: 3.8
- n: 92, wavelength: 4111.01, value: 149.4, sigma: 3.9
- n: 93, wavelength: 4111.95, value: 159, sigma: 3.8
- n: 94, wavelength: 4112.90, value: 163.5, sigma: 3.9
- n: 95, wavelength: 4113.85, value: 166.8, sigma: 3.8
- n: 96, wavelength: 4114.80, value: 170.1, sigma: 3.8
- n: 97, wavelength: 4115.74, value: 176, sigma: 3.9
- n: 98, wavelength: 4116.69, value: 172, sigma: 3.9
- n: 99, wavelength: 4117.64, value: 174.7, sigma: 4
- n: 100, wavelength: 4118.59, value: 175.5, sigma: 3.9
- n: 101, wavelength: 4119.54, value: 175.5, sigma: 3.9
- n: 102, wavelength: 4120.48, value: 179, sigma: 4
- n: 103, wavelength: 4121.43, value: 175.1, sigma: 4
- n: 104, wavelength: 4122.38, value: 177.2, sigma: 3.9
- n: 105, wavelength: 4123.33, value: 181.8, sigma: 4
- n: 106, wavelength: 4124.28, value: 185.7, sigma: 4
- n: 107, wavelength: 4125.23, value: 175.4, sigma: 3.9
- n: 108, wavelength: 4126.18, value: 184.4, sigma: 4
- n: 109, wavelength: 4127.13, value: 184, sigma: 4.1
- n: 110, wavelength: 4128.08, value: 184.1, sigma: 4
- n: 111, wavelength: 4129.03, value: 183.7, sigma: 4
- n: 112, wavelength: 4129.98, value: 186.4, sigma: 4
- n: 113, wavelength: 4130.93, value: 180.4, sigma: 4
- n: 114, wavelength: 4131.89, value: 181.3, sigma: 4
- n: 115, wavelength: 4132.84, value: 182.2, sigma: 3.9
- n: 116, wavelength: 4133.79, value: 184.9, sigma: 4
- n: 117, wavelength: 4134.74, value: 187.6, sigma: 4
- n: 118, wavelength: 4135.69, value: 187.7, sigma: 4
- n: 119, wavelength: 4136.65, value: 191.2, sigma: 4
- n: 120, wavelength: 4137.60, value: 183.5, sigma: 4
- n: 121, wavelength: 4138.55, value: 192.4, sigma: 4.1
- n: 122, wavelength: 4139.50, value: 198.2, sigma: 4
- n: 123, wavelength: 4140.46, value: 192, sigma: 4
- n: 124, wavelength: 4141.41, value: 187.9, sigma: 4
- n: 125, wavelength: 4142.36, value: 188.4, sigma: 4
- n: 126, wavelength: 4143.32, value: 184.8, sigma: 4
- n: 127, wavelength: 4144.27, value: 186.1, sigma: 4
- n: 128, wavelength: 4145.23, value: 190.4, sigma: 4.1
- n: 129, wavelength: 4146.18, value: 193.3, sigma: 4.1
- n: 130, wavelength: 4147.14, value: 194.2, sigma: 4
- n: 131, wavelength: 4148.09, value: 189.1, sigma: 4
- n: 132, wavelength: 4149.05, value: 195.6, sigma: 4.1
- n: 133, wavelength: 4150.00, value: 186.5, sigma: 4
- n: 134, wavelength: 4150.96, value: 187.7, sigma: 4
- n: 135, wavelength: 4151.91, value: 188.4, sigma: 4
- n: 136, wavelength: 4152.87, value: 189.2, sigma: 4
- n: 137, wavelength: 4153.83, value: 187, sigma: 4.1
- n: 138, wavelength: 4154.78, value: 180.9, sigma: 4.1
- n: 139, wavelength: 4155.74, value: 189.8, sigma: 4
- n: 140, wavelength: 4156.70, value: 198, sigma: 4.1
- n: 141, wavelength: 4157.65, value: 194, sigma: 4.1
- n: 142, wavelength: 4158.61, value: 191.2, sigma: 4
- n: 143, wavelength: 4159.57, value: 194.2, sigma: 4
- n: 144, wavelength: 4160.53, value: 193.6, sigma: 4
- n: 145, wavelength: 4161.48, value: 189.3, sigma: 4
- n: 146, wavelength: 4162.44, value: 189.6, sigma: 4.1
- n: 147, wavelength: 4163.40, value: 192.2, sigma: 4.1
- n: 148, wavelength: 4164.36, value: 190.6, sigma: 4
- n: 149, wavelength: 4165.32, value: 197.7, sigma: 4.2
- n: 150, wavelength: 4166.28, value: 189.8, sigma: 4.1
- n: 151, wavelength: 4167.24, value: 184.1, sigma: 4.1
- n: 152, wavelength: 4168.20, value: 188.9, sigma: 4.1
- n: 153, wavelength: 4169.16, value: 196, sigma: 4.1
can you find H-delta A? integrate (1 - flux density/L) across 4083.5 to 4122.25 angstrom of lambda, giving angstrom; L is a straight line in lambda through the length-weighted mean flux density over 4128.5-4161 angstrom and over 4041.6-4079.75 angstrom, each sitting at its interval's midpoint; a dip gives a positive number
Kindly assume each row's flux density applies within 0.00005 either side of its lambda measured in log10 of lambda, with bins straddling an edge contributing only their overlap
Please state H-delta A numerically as 8.6 angstrom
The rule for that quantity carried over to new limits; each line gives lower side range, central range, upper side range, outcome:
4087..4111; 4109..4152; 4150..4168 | -4.8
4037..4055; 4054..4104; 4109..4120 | 4.0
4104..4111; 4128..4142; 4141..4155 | -1.3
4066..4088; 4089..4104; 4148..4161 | 4.7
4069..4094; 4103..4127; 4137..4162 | 3.2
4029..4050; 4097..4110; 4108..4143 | 5.0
